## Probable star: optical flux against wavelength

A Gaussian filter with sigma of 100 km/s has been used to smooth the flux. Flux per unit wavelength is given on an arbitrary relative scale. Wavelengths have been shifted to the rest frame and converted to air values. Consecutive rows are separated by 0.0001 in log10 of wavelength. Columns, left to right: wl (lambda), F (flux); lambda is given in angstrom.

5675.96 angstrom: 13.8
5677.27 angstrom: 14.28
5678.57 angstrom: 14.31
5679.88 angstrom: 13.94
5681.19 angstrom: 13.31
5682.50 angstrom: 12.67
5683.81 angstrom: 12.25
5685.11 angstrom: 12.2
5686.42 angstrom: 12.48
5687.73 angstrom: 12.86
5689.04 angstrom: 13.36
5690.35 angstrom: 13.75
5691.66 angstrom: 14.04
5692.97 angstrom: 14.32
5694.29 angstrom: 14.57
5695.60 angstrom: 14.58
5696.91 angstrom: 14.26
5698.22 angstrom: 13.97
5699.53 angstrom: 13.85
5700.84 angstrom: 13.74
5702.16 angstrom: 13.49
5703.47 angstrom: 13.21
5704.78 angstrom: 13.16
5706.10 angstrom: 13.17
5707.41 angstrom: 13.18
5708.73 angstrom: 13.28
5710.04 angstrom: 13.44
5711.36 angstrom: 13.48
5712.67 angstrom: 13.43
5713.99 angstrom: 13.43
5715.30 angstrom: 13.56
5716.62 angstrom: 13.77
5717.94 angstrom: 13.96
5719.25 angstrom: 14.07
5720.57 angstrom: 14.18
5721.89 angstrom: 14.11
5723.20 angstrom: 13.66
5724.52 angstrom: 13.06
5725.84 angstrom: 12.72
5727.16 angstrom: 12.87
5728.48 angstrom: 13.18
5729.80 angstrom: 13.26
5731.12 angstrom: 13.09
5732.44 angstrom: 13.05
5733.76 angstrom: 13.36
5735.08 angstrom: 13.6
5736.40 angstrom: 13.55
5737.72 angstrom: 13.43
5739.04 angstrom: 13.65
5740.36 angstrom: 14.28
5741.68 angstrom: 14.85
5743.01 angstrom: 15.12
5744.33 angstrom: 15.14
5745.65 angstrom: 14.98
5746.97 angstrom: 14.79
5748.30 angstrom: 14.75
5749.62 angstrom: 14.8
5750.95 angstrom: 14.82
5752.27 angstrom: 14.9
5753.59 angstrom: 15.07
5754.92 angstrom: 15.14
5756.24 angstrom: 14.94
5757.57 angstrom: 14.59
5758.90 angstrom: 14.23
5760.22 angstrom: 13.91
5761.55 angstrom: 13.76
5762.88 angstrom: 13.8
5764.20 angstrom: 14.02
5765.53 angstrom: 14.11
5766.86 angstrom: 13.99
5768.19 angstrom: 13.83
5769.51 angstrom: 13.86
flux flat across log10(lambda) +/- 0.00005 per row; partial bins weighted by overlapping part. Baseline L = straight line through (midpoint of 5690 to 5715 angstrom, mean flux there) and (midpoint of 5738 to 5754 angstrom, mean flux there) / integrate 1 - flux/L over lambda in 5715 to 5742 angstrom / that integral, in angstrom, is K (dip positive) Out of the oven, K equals 1.4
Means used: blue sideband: 13.7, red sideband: 14.7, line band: 13.6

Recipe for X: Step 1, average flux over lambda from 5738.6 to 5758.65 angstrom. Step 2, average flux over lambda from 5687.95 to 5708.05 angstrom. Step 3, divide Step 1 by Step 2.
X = 1.07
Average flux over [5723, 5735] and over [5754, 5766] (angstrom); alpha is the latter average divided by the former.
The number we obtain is 1.09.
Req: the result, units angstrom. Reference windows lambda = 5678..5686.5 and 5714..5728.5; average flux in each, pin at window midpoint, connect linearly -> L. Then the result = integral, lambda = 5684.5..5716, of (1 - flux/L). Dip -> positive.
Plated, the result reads -0.6 angstrom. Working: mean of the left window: 13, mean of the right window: 13.6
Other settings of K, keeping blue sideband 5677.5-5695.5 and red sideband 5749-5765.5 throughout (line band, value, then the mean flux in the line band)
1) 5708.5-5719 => 0.2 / 13.6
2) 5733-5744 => 0.2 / 14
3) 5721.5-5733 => 0.7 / 13.2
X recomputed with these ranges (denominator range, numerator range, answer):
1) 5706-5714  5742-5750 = 1.12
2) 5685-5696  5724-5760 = 1.04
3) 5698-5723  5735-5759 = 1.07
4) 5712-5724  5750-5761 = 1.06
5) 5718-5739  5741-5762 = 1.10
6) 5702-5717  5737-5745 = 1.08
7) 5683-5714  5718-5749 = 1.03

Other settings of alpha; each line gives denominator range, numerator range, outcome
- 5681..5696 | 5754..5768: 1.07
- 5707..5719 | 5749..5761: 1.09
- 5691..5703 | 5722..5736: 0.94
